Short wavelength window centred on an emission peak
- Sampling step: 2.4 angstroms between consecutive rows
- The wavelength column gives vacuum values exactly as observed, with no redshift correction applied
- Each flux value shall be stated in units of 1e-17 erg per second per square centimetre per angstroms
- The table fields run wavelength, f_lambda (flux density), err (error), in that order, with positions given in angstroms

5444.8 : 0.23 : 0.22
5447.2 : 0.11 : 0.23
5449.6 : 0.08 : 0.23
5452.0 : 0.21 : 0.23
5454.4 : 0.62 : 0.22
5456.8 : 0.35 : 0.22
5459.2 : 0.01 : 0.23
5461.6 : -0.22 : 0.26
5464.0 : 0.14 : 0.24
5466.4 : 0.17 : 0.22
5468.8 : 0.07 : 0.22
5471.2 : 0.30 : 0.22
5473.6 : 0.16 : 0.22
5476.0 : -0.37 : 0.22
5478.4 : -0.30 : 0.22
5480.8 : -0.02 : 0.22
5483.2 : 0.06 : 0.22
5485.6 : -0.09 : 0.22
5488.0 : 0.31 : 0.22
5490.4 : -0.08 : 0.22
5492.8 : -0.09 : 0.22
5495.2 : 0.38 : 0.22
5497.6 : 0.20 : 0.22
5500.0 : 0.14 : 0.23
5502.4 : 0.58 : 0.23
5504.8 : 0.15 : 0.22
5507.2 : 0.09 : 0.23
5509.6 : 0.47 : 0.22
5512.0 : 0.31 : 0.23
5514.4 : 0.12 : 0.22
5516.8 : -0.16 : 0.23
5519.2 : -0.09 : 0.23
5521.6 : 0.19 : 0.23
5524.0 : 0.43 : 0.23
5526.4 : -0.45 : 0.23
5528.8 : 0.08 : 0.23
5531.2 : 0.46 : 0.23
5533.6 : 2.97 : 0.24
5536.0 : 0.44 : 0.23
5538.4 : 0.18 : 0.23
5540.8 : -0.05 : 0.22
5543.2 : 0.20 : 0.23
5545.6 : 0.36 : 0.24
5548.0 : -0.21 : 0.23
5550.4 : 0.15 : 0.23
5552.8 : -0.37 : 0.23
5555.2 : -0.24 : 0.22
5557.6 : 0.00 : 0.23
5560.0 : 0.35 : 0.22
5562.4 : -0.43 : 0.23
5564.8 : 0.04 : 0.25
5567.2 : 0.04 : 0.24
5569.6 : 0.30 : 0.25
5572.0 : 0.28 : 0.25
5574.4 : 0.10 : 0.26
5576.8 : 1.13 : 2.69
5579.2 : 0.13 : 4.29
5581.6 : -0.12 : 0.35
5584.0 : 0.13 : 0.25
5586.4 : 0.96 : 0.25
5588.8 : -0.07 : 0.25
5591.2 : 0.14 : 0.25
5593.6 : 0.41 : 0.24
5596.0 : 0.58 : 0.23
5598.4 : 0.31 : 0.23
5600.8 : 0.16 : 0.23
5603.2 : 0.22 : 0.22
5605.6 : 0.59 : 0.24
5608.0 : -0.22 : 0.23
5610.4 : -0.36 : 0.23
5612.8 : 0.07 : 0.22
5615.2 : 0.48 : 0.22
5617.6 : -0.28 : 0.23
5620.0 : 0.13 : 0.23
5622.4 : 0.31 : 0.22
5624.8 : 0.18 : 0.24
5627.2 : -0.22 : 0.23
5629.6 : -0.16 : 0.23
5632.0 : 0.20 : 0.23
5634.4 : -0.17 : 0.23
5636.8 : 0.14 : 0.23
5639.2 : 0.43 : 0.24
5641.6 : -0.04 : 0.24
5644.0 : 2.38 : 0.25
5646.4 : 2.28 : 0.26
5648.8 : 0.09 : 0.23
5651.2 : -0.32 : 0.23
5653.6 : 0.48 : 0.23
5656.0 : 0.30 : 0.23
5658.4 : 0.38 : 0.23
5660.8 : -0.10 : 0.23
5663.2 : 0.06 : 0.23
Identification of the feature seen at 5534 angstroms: Hbeta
